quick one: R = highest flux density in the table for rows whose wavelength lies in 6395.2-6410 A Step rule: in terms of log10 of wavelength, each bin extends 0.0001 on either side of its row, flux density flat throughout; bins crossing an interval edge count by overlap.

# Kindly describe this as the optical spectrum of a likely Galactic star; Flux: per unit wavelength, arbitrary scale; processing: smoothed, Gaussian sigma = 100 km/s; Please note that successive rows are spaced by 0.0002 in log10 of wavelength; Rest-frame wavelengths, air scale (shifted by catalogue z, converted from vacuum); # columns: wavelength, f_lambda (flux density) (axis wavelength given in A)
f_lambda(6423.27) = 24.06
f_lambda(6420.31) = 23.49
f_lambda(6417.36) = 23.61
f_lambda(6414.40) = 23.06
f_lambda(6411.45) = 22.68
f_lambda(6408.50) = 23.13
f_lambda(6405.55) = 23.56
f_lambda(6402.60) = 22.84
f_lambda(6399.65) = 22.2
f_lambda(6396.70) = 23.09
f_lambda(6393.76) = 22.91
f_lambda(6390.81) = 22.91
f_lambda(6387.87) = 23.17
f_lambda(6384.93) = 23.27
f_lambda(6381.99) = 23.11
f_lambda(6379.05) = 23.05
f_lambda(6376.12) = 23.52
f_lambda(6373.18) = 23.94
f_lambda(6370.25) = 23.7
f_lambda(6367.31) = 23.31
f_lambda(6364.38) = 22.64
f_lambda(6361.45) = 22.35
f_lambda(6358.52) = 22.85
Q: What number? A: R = 23.56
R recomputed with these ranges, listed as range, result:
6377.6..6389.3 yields 23.27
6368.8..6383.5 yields 23.94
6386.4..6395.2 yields 23.17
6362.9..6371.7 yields 23.7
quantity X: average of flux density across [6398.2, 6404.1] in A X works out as 22.5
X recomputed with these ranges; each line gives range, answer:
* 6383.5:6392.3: 23.1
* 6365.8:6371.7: 23.5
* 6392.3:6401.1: 22.7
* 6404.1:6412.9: 23.1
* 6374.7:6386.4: 23.2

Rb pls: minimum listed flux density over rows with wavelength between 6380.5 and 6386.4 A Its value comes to 23.11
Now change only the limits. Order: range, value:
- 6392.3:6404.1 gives 22.2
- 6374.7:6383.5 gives 23.05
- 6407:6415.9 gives 22.68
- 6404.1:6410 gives 23.13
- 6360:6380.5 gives 22.35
